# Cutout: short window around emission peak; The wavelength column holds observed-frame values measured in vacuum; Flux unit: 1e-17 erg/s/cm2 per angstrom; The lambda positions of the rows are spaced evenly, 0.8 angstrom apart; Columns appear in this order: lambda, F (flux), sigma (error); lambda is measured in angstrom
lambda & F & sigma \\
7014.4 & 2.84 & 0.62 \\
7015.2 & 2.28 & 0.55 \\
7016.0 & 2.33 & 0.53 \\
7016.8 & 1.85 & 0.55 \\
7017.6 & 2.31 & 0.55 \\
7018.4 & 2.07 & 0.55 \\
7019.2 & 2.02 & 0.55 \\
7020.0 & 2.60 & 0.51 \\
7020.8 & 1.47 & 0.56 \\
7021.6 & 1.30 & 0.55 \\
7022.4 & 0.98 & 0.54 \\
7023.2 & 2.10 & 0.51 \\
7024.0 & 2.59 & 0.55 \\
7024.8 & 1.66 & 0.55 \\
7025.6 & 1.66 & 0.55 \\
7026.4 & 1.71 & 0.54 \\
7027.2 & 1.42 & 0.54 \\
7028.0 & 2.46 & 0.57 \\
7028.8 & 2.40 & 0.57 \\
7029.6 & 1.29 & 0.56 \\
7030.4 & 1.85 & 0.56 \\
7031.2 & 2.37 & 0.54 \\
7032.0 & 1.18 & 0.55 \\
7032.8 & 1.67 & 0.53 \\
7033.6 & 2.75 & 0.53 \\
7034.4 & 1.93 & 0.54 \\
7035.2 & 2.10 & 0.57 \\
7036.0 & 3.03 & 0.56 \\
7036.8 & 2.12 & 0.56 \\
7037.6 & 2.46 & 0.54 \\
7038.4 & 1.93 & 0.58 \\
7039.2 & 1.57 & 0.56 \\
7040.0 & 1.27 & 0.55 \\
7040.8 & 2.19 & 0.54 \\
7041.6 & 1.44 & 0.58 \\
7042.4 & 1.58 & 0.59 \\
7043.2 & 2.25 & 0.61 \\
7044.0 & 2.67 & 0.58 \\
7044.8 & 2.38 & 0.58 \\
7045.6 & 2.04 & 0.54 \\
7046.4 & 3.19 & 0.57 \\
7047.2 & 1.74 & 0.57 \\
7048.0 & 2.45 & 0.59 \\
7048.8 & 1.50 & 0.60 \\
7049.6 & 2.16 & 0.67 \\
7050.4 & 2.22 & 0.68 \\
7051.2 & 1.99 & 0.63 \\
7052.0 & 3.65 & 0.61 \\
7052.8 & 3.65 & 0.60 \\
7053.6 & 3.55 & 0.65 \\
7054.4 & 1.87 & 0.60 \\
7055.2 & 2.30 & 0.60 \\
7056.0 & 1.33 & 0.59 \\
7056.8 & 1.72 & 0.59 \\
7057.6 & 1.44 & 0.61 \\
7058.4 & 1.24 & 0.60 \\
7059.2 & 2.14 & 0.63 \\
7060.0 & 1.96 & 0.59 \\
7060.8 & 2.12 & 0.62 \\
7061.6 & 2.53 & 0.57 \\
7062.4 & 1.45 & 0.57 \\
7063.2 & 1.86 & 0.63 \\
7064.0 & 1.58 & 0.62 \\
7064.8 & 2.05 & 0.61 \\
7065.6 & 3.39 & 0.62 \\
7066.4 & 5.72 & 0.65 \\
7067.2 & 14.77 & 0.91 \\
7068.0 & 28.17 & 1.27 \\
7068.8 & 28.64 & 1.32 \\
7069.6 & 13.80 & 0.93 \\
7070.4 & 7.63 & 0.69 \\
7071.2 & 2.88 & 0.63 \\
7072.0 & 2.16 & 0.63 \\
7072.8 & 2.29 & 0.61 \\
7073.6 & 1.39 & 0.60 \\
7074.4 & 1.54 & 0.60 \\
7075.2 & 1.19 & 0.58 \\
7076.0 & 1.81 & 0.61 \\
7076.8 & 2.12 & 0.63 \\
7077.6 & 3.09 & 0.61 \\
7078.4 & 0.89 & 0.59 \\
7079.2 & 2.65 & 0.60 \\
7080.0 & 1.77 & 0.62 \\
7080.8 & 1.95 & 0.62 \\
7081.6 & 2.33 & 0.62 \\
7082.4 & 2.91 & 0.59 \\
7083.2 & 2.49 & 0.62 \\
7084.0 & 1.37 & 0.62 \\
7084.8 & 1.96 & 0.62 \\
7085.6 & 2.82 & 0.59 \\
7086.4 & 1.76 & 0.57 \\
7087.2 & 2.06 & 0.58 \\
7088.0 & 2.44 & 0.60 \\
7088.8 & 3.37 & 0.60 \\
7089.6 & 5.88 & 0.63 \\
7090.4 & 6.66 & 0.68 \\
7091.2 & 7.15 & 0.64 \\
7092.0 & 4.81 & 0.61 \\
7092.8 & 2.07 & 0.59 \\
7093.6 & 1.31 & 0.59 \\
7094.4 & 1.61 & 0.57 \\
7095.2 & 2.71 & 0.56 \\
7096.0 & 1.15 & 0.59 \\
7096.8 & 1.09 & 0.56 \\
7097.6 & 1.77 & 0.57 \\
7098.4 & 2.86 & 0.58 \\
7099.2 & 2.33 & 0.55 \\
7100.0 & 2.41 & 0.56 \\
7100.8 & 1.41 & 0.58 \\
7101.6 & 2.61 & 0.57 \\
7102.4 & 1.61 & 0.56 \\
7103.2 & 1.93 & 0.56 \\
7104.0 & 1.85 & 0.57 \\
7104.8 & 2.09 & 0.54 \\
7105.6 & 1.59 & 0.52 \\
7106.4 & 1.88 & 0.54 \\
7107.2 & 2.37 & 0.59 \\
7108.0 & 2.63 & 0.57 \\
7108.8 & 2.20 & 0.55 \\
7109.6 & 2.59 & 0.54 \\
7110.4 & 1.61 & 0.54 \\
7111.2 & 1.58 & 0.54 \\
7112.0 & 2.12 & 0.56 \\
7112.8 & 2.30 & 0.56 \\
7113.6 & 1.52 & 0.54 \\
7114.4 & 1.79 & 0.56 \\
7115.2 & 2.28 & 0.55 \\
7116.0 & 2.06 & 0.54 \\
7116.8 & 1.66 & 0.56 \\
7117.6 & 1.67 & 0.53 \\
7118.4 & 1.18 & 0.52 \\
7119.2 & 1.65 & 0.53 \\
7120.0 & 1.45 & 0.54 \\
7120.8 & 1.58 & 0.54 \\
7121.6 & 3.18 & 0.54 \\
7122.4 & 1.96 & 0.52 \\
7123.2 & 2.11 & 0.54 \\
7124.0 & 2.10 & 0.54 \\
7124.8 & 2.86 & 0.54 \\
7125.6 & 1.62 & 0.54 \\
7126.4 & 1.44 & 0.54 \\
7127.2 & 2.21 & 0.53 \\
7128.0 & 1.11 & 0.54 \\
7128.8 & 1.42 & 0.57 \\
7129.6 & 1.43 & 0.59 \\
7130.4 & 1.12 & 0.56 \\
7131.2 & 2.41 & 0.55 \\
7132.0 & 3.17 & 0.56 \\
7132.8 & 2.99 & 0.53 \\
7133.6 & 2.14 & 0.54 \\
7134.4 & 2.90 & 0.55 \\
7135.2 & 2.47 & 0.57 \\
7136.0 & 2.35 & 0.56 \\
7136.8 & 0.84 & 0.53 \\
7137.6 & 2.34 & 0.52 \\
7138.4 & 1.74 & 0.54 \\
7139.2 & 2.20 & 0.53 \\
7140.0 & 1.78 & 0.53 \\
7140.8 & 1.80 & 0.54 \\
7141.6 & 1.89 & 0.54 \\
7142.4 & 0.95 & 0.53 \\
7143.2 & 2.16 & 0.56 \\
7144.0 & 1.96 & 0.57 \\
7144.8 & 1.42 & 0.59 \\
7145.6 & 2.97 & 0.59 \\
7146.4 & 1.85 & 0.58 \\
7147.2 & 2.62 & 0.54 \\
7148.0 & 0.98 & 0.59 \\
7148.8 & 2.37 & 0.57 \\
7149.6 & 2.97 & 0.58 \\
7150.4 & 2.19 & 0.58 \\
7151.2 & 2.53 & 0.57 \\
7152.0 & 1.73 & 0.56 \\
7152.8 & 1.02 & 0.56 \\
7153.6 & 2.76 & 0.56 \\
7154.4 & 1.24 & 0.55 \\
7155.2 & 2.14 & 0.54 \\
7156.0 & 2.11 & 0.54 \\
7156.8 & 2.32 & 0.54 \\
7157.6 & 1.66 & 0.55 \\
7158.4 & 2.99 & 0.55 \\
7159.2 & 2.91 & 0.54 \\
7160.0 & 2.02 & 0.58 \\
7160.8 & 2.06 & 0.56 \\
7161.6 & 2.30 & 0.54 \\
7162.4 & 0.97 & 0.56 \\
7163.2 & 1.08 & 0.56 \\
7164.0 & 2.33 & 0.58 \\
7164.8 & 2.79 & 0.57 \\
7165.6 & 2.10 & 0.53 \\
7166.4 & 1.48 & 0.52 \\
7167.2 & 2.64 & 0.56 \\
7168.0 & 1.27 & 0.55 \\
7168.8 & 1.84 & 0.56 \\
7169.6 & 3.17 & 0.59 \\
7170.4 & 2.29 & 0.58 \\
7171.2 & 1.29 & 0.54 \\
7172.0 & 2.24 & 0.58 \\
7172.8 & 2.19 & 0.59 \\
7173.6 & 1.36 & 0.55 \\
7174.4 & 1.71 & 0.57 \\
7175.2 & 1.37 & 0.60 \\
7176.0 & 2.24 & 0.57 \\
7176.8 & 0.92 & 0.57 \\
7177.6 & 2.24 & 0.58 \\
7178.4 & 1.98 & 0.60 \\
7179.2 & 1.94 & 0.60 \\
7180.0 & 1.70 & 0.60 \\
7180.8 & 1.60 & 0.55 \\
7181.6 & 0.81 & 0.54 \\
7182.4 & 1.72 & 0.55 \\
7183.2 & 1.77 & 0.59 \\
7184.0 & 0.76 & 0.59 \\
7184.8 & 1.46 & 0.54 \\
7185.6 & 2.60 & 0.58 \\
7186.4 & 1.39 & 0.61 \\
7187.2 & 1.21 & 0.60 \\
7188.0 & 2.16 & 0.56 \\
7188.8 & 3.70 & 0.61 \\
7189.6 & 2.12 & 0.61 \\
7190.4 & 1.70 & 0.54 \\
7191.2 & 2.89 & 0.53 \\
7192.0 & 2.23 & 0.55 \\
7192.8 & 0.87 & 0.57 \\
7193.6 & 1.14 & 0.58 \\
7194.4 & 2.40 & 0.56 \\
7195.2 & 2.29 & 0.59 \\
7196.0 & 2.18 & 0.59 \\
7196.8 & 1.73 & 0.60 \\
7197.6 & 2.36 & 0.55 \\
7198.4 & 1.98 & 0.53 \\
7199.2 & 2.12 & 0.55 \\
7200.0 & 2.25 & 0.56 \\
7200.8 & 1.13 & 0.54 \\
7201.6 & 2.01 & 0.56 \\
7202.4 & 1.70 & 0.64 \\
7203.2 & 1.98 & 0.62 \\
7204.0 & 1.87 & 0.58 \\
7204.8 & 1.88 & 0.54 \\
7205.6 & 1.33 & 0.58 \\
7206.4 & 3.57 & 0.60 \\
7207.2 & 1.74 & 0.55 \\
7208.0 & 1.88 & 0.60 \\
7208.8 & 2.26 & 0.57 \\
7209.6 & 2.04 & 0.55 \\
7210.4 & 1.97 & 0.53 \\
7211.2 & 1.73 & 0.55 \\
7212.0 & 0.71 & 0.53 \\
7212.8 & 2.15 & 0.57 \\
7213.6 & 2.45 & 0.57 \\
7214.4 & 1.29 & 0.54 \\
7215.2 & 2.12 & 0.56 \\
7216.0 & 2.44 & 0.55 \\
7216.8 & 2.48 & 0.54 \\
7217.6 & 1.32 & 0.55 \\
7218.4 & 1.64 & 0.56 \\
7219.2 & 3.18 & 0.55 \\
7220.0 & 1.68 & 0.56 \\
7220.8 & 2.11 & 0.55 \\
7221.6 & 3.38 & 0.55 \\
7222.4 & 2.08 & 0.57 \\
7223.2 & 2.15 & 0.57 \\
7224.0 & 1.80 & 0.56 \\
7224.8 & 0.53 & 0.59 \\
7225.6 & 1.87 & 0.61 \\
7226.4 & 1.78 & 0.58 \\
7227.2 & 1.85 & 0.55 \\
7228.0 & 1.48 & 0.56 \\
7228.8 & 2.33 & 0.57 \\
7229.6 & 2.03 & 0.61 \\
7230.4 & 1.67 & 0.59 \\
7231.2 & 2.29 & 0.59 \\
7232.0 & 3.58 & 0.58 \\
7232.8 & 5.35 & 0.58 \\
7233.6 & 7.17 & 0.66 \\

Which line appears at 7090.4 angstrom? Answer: [N II] 6583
